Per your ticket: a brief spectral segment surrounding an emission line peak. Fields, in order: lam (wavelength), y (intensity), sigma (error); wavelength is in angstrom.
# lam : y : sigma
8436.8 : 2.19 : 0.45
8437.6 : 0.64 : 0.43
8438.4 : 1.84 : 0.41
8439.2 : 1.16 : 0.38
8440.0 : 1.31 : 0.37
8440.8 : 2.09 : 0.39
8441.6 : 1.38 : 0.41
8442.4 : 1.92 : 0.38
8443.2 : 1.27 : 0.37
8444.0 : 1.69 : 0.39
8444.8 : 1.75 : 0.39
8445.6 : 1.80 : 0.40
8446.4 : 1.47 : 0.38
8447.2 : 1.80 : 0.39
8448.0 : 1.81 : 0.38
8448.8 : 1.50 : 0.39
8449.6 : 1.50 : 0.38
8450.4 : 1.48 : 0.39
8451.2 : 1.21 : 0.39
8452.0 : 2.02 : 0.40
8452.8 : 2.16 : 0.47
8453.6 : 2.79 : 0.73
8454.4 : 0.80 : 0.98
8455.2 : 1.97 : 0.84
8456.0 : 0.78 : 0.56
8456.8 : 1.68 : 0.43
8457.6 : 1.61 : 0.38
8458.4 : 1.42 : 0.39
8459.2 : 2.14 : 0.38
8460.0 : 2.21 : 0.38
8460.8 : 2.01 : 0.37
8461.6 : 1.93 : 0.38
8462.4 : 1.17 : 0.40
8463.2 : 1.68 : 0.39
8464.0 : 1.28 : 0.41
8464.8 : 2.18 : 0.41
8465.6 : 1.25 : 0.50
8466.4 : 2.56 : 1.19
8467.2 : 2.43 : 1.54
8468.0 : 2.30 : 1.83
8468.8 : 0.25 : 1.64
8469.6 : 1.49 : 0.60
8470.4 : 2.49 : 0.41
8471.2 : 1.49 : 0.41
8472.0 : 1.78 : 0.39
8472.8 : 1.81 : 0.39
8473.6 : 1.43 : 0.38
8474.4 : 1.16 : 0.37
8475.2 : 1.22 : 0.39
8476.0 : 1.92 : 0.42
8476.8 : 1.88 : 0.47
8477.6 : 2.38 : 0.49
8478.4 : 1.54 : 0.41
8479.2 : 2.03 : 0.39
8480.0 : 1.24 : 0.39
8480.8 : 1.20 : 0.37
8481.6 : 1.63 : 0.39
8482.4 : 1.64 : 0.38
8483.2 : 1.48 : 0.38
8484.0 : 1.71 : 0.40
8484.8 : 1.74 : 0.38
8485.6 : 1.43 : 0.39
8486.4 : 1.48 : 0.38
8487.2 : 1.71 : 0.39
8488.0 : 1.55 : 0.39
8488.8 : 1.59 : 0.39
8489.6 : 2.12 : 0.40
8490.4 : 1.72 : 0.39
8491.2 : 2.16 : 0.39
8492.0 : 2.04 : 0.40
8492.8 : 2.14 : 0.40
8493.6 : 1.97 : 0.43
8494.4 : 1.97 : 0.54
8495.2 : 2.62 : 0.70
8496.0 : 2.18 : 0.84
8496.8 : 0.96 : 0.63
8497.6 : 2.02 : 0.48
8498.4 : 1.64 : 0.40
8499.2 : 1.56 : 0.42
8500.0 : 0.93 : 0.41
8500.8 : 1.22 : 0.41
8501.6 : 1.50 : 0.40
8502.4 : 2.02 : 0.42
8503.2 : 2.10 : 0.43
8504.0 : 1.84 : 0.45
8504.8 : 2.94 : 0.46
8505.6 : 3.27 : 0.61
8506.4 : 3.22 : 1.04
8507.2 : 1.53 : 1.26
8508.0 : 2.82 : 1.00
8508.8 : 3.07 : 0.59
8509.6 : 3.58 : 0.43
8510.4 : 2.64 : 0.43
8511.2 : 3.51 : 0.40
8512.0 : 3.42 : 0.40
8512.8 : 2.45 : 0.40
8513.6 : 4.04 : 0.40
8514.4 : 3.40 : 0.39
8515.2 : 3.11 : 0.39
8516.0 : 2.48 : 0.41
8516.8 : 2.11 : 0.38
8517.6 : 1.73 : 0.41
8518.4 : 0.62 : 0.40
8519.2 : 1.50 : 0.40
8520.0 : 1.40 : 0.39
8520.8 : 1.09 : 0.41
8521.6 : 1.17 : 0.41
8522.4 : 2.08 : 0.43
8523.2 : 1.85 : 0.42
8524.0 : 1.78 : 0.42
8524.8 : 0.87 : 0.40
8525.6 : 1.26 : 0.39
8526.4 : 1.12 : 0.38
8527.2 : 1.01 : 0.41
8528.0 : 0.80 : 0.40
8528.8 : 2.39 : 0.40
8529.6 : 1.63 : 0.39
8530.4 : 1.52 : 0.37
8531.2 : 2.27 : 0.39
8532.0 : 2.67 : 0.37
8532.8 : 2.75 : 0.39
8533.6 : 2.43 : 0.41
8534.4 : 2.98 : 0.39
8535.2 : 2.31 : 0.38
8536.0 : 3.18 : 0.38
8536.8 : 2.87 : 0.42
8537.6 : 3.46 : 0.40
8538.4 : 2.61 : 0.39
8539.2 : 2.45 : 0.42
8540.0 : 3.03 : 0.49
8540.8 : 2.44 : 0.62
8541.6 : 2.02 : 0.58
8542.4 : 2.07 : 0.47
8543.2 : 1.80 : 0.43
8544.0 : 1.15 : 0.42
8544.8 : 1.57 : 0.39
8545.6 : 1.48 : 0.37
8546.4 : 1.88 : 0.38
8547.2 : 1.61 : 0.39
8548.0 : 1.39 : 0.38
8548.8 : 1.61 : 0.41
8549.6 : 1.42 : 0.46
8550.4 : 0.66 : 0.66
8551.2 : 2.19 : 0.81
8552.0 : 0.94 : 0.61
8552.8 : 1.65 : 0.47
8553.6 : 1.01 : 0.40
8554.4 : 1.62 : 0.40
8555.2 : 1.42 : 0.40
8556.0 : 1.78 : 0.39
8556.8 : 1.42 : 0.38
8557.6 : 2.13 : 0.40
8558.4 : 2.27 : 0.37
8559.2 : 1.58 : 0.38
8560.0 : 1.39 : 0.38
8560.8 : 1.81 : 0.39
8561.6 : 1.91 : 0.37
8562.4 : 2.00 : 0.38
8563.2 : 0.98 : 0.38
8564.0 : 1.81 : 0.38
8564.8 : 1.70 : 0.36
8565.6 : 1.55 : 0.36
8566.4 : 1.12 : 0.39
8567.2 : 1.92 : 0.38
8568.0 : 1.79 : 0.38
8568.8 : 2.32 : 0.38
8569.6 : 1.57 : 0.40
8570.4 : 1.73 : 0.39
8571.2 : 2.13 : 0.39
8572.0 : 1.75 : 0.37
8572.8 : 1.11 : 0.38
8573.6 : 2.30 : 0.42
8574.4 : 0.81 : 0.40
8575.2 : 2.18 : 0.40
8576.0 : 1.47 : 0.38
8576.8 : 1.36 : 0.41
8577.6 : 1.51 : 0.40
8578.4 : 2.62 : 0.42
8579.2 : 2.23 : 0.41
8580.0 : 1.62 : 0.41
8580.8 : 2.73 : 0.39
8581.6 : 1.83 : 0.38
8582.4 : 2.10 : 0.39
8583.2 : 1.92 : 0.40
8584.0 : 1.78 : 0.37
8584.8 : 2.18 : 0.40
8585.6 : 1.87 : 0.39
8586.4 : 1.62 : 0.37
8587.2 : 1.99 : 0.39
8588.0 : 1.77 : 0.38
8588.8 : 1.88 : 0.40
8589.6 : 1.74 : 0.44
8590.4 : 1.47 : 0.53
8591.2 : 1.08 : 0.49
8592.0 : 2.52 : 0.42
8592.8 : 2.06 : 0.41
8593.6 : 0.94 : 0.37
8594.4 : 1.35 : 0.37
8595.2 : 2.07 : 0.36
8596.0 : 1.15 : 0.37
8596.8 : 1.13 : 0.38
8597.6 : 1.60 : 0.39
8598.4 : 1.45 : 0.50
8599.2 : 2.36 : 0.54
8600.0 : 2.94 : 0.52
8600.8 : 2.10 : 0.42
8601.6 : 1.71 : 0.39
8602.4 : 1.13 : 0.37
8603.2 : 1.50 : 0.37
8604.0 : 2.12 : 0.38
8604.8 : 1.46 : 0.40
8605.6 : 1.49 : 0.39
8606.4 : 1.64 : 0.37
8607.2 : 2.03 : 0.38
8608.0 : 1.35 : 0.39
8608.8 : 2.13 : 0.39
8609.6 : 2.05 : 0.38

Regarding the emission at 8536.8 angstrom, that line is [N II] 6583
